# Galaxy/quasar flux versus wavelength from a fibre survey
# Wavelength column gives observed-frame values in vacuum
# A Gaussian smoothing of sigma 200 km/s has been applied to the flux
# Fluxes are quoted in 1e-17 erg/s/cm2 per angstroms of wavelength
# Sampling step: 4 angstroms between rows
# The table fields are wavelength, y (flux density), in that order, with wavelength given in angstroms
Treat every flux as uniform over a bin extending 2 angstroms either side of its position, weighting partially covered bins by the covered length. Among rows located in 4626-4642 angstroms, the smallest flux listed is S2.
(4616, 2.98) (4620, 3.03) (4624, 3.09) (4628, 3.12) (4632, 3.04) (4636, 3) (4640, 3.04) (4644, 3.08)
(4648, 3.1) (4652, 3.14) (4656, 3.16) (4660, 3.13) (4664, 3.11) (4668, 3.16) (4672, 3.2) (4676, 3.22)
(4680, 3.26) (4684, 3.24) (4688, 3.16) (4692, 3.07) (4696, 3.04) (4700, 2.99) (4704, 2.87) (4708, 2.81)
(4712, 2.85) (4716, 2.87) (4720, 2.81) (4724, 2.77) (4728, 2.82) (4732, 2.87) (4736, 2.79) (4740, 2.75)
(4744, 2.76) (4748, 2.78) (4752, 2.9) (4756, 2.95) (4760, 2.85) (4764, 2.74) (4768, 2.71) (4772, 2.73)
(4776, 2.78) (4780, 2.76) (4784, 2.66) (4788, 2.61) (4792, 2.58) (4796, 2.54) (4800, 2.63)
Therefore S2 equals 3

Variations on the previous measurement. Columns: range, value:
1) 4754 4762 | 2.85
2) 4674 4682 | 3.22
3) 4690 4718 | 2.81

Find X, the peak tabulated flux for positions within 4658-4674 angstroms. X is 3.2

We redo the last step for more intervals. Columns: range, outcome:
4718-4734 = 2.87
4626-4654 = 3.14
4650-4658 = 3.16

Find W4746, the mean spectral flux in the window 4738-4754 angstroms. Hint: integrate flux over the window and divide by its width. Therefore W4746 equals 2.8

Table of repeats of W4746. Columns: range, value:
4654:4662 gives 3.15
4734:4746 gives 2.77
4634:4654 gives 3.07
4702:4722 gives 2.84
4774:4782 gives 2.77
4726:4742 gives 2.81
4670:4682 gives 3.23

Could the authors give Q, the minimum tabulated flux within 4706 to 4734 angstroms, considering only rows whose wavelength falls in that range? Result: 2.77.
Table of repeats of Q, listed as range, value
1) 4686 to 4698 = 3.04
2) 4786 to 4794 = 2.58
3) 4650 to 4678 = 3.11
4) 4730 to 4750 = 2.75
